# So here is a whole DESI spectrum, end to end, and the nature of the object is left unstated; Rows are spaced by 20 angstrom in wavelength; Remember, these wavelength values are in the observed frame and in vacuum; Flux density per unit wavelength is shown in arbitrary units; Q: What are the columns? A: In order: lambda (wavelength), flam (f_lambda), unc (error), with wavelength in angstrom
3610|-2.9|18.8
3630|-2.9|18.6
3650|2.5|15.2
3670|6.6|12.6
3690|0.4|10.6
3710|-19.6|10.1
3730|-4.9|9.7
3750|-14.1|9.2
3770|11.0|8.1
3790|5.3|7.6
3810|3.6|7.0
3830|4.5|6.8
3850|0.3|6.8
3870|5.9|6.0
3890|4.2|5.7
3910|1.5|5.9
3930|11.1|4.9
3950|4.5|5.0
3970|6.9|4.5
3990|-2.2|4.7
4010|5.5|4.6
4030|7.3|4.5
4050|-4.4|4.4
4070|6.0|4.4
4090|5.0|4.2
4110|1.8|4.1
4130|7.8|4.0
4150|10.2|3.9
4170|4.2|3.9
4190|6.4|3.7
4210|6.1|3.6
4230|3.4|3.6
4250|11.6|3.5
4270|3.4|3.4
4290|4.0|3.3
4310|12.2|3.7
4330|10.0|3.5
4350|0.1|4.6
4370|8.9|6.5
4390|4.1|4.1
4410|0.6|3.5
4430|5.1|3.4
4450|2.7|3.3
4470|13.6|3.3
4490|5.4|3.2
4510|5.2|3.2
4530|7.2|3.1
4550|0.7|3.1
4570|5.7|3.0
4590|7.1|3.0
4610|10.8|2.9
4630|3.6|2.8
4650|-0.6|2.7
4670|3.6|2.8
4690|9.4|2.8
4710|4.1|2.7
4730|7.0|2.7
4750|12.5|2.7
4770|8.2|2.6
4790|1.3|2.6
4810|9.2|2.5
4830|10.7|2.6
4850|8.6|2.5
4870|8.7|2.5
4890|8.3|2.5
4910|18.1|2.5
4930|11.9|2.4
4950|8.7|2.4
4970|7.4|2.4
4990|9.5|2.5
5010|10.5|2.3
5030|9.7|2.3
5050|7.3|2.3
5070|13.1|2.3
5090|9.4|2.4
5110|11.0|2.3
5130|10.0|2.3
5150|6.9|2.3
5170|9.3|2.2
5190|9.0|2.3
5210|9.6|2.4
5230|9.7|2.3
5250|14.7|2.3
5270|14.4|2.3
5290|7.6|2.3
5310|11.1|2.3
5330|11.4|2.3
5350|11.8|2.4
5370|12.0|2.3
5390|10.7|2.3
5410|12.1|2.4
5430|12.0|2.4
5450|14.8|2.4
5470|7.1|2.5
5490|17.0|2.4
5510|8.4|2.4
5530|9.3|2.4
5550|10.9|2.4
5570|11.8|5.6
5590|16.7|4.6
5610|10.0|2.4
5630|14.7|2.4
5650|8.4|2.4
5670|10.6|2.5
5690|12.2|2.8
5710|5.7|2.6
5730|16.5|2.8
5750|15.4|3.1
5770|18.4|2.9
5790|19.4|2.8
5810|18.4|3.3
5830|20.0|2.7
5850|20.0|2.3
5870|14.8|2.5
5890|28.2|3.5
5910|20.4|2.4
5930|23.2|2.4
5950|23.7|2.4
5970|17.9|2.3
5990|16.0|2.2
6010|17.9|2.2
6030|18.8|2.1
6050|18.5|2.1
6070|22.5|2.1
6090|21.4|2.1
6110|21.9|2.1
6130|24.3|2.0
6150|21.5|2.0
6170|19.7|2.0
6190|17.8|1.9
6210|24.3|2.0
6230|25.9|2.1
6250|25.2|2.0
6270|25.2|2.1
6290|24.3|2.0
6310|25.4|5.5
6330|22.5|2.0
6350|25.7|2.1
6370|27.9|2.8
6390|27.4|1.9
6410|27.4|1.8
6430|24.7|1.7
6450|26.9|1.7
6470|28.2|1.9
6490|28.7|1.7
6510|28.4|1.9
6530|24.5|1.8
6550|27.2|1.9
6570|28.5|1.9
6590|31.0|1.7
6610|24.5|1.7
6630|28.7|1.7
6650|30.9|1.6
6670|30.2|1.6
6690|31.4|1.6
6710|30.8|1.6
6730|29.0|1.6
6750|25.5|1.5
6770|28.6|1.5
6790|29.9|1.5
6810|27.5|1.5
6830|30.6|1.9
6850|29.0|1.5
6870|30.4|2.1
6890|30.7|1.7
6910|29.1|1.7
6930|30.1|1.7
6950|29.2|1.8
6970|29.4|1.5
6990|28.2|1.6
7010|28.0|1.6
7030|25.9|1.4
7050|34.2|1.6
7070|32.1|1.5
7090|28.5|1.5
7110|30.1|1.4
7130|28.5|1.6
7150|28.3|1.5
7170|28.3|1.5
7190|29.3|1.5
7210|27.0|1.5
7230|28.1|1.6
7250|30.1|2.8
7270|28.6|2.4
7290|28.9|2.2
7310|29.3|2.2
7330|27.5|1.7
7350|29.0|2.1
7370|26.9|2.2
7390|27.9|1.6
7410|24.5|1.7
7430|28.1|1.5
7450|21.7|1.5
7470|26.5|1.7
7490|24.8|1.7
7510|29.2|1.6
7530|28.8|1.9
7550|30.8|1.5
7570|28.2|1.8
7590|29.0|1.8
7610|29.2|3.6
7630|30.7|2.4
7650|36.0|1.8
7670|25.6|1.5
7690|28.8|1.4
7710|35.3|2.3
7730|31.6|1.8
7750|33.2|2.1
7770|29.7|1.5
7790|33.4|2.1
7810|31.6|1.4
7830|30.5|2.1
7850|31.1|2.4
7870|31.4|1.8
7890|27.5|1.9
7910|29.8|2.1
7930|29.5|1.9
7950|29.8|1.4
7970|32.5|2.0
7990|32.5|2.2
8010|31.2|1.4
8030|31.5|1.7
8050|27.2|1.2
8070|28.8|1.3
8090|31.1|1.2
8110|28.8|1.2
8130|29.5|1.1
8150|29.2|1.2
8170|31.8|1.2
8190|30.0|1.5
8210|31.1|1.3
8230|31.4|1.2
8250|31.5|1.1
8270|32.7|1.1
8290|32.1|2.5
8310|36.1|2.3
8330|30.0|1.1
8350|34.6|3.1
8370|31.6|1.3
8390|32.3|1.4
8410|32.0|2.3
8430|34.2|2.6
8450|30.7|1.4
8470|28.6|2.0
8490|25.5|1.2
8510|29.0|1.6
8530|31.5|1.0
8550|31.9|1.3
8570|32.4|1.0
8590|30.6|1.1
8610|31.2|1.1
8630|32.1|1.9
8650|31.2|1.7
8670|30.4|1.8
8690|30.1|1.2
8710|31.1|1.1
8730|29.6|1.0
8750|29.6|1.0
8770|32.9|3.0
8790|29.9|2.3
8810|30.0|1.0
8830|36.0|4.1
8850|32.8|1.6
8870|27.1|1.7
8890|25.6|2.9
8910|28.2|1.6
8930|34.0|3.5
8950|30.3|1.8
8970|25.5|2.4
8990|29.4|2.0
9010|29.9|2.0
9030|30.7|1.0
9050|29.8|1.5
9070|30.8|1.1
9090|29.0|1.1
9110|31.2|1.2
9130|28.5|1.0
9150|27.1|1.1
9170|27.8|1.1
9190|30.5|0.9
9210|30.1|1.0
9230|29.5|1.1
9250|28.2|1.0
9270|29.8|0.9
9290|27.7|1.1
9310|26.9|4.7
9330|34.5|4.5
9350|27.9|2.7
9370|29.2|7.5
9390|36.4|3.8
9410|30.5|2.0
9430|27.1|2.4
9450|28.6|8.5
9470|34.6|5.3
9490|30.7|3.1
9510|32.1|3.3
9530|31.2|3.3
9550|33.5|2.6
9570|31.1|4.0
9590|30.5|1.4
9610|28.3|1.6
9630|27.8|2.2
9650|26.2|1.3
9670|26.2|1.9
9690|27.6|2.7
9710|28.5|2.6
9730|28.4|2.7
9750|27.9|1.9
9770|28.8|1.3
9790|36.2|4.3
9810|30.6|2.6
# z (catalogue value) 0.44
